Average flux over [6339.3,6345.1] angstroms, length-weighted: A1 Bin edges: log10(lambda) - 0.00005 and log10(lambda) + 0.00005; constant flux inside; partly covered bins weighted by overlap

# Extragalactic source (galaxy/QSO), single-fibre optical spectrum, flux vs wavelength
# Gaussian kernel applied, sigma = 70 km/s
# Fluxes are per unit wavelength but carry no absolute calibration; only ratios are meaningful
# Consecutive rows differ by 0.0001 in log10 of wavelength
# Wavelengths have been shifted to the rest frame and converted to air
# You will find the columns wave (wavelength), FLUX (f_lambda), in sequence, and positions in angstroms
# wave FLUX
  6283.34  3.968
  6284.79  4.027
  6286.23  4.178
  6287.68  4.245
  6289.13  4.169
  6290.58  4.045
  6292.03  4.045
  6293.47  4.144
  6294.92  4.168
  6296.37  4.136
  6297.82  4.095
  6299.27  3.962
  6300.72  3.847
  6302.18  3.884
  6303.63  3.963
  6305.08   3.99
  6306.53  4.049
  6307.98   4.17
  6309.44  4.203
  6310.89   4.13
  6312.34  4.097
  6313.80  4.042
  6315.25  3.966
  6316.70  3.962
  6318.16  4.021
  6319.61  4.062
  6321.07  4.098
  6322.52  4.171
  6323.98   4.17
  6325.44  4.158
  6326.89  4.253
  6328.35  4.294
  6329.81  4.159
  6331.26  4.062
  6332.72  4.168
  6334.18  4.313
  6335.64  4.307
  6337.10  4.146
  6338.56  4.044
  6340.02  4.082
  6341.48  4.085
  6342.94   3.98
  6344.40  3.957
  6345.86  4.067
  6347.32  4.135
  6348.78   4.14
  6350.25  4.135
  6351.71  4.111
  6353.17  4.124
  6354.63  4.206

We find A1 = 4.03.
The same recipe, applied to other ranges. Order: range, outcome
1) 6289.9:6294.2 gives 4.08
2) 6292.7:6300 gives 4.11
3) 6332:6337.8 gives 4.23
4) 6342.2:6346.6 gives 4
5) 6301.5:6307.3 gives 3.98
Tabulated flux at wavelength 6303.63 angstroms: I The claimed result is 3.963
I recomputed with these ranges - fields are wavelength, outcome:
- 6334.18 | 4.313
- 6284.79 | 4.027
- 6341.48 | 4.085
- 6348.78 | 4.14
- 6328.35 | 4.294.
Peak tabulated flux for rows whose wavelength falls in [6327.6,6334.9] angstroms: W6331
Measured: 4.313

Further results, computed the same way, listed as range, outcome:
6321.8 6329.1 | 4.294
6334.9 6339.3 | 4.307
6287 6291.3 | 4.245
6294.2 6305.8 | 4.168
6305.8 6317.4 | 4.203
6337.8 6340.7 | 4.082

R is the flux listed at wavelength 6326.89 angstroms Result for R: 4.253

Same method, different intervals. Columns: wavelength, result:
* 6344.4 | 3.957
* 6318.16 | 4.021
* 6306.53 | 4.049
